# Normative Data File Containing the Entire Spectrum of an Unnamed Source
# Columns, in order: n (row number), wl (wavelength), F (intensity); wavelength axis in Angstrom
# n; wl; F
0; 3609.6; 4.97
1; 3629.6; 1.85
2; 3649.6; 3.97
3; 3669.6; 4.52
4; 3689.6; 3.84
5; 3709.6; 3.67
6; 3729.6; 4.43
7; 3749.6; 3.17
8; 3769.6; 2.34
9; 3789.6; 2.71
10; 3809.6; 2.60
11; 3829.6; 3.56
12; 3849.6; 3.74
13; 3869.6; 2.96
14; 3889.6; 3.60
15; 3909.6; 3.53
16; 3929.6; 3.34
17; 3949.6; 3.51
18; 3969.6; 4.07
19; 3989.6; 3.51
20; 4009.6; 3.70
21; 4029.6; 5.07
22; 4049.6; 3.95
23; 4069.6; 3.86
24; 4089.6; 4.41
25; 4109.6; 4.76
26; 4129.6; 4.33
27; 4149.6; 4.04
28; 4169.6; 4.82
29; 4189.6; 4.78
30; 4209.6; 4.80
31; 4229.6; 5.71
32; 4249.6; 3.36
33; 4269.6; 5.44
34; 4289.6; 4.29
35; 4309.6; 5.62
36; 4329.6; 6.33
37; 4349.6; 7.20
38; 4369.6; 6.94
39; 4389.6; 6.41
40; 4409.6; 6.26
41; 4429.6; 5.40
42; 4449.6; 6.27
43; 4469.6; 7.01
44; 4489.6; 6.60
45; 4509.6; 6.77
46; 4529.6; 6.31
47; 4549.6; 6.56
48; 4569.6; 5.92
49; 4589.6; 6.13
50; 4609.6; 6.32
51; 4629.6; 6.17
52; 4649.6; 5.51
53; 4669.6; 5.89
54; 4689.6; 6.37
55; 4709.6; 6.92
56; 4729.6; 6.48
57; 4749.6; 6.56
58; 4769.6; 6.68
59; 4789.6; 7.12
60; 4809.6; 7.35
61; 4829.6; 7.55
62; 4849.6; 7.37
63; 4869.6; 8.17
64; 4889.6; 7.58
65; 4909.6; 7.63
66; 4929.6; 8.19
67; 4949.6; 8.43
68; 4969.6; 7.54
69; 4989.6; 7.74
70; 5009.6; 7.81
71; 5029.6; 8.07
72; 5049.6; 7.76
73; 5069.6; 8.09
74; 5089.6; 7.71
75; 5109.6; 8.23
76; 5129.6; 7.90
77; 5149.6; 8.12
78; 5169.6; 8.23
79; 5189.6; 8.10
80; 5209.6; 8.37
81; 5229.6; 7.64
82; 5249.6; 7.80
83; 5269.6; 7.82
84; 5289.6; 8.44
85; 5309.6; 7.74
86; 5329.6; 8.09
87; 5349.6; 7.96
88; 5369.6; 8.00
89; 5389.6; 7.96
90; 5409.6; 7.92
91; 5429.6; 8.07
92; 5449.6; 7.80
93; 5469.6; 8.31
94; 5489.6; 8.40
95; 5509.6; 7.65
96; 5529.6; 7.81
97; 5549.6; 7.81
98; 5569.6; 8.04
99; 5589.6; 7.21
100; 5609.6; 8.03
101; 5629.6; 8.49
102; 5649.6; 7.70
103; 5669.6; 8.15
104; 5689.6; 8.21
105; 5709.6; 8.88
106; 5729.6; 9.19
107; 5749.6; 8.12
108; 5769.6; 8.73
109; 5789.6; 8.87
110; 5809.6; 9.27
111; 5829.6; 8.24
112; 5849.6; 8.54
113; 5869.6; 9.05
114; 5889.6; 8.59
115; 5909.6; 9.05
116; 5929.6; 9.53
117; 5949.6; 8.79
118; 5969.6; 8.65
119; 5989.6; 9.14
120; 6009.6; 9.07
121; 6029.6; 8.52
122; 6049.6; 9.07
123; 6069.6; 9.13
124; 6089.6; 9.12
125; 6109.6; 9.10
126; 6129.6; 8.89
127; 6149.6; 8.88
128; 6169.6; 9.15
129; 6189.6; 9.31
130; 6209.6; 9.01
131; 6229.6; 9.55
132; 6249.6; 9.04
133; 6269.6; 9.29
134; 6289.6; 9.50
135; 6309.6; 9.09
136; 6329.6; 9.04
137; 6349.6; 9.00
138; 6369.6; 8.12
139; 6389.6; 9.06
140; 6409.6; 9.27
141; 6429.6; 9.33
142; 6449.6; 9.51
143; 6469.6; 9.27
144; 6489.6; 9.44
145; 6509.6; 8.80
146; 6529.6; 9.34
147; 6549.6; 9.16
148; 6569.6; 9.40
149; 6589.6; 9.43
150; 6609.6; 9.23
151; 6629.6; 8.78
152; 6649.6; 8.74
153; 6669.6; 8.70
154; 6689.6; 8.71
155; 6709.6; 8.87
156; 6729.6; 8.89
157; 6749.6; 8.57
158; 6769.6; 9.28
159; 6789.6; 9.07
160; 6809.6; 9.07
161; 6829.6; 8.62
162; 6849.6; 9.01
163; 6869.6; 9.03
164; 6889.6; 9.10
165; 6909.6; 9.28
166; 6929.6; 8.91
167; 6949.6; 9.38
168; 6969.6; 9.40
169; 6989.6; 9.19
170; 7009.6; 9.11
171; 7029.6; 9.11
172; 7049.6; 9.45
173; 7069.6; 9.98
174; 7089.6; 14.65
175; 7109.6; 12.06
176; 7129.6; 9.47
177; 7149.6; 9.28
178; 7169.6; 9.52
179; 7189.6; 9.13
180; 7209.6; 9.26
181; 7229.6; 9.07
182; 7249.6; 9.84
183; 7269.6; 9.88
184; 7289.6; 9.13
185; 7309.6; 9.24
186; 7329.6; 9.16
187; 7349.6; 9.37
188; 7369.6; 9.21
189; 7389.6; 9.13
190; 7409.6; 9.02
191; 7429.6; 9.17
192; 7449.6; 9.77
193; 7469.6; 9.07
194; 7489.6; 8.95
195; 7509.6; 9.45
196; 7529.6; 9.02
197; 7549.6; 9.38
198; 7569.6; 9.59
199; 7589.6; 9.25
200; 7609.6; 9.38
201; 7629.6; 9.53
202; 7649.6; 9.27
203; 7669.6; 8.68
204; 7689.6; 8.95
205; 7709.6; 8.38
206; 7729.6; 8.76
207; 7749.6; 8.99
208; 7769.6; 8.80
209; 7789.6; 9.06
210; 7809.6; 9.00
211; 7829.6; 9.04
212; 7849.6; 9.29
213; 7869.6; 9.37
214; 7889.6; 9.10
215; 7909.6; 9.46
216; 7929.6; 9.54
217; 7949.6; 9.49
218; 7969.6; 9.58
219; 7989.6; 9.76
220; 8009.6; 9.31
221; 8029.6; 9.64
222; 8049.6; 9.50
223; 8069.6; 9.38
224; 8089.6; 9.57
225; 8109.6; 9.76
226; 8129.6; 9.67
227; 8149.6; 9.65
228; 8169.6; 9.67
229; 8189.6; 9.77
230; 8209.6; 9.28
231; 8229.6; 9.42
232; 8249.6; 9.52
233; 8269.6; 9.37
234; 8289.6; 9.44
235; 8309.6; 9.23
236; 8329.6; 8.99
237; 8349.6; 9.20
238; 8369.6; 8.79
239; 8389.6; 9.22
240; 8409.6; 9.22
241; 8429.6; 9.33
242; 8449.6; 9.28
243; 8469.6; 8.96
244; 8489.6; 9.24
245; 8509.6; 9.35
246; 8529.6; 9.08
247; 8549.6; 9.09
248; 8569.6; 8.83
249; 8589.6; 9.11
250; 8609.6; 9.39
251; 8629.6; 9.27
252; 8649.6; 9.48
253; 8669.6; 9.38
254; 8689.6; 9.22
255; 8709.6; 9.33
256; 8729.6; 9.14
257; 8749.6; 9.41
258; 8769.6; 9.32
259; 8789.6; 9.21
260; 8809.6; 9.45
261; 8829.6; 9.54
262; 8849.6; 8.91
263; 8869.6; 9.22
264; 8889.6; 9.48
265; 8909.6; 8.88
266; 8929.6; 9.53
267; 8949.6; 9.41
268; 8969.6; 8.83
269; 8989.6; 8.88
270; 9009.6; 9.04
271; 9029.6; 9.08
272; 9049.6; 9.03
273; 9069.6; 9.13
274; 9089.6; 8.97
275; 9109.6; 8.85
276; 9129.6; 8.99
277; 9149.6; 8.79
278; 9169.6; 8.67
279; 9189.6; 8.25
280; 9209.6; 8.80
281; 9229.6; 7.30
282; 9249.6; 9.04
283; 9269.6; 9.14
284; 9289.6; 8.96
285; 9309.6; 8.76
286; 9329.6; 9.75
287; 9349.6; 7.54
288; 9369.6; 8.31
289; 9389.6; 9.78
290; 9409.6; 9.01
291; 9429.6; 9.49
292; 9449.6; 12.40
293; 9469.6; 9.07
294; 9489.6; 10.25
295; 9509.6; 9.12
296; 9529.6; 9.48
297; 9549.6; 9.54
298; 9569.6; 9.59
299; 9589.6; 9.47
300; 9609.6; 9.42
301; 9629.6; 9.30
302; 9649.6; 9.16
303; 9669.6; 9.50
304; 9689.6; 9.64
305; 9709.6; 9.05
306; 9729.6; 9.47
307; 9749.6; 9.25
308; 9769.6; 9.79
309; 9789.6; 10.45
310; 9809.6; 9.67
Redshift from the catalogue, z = 0.080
